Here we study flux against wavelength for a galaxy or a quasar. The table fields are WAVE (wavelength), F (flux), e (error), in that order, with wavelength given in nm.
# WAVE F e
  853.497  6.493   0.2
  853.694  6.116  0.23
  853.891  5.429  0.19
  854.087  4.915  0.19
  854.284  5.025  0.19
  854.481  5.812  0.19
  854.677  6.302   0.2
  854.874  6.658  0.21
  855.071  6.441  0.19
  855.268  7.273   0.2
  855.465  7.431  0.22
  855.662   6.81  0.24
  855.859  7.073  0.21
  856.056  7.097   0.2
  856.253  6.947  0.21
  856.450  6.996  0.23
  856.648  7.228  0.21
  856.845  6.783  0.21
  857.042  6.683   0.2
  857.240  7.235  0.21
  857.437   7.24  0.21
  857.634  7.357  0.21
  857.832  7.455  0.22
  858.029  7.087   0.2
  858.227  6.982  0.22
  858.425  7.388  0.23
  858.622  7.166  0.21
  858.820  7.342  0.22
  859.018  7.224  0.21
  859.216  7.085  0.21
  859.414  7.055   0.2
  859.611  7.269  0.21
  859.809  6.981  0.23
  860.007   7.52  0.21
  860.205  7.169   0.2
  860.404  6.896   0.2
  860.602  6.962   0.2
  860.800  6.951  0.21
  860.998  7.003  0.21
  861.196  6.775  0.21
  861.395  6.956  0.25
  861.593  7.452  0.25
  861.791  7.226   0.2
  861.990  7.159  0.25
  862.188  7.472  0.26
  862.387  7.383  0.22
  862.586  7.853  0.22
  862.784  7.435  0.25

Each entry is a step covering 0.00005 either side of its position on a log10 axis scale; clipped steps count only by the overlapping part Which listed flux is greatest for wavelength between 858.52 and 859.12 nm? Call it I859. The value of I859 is 7.342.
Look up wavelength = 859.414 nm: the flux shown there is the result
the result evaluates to 7.055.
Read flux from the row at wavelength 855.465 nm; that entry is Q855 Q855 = 7.431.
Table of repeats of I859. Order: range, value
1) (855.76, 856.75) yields 7.228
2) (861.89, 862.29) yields 7.472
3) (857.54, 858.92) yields 7.455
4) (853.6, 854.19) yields 6.116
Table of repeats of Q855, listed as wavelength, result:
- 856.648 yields 7.228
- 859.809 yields 6.981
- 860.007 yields 7.52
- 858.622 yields 7.166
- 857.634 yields 7.357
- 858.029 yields 7.087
